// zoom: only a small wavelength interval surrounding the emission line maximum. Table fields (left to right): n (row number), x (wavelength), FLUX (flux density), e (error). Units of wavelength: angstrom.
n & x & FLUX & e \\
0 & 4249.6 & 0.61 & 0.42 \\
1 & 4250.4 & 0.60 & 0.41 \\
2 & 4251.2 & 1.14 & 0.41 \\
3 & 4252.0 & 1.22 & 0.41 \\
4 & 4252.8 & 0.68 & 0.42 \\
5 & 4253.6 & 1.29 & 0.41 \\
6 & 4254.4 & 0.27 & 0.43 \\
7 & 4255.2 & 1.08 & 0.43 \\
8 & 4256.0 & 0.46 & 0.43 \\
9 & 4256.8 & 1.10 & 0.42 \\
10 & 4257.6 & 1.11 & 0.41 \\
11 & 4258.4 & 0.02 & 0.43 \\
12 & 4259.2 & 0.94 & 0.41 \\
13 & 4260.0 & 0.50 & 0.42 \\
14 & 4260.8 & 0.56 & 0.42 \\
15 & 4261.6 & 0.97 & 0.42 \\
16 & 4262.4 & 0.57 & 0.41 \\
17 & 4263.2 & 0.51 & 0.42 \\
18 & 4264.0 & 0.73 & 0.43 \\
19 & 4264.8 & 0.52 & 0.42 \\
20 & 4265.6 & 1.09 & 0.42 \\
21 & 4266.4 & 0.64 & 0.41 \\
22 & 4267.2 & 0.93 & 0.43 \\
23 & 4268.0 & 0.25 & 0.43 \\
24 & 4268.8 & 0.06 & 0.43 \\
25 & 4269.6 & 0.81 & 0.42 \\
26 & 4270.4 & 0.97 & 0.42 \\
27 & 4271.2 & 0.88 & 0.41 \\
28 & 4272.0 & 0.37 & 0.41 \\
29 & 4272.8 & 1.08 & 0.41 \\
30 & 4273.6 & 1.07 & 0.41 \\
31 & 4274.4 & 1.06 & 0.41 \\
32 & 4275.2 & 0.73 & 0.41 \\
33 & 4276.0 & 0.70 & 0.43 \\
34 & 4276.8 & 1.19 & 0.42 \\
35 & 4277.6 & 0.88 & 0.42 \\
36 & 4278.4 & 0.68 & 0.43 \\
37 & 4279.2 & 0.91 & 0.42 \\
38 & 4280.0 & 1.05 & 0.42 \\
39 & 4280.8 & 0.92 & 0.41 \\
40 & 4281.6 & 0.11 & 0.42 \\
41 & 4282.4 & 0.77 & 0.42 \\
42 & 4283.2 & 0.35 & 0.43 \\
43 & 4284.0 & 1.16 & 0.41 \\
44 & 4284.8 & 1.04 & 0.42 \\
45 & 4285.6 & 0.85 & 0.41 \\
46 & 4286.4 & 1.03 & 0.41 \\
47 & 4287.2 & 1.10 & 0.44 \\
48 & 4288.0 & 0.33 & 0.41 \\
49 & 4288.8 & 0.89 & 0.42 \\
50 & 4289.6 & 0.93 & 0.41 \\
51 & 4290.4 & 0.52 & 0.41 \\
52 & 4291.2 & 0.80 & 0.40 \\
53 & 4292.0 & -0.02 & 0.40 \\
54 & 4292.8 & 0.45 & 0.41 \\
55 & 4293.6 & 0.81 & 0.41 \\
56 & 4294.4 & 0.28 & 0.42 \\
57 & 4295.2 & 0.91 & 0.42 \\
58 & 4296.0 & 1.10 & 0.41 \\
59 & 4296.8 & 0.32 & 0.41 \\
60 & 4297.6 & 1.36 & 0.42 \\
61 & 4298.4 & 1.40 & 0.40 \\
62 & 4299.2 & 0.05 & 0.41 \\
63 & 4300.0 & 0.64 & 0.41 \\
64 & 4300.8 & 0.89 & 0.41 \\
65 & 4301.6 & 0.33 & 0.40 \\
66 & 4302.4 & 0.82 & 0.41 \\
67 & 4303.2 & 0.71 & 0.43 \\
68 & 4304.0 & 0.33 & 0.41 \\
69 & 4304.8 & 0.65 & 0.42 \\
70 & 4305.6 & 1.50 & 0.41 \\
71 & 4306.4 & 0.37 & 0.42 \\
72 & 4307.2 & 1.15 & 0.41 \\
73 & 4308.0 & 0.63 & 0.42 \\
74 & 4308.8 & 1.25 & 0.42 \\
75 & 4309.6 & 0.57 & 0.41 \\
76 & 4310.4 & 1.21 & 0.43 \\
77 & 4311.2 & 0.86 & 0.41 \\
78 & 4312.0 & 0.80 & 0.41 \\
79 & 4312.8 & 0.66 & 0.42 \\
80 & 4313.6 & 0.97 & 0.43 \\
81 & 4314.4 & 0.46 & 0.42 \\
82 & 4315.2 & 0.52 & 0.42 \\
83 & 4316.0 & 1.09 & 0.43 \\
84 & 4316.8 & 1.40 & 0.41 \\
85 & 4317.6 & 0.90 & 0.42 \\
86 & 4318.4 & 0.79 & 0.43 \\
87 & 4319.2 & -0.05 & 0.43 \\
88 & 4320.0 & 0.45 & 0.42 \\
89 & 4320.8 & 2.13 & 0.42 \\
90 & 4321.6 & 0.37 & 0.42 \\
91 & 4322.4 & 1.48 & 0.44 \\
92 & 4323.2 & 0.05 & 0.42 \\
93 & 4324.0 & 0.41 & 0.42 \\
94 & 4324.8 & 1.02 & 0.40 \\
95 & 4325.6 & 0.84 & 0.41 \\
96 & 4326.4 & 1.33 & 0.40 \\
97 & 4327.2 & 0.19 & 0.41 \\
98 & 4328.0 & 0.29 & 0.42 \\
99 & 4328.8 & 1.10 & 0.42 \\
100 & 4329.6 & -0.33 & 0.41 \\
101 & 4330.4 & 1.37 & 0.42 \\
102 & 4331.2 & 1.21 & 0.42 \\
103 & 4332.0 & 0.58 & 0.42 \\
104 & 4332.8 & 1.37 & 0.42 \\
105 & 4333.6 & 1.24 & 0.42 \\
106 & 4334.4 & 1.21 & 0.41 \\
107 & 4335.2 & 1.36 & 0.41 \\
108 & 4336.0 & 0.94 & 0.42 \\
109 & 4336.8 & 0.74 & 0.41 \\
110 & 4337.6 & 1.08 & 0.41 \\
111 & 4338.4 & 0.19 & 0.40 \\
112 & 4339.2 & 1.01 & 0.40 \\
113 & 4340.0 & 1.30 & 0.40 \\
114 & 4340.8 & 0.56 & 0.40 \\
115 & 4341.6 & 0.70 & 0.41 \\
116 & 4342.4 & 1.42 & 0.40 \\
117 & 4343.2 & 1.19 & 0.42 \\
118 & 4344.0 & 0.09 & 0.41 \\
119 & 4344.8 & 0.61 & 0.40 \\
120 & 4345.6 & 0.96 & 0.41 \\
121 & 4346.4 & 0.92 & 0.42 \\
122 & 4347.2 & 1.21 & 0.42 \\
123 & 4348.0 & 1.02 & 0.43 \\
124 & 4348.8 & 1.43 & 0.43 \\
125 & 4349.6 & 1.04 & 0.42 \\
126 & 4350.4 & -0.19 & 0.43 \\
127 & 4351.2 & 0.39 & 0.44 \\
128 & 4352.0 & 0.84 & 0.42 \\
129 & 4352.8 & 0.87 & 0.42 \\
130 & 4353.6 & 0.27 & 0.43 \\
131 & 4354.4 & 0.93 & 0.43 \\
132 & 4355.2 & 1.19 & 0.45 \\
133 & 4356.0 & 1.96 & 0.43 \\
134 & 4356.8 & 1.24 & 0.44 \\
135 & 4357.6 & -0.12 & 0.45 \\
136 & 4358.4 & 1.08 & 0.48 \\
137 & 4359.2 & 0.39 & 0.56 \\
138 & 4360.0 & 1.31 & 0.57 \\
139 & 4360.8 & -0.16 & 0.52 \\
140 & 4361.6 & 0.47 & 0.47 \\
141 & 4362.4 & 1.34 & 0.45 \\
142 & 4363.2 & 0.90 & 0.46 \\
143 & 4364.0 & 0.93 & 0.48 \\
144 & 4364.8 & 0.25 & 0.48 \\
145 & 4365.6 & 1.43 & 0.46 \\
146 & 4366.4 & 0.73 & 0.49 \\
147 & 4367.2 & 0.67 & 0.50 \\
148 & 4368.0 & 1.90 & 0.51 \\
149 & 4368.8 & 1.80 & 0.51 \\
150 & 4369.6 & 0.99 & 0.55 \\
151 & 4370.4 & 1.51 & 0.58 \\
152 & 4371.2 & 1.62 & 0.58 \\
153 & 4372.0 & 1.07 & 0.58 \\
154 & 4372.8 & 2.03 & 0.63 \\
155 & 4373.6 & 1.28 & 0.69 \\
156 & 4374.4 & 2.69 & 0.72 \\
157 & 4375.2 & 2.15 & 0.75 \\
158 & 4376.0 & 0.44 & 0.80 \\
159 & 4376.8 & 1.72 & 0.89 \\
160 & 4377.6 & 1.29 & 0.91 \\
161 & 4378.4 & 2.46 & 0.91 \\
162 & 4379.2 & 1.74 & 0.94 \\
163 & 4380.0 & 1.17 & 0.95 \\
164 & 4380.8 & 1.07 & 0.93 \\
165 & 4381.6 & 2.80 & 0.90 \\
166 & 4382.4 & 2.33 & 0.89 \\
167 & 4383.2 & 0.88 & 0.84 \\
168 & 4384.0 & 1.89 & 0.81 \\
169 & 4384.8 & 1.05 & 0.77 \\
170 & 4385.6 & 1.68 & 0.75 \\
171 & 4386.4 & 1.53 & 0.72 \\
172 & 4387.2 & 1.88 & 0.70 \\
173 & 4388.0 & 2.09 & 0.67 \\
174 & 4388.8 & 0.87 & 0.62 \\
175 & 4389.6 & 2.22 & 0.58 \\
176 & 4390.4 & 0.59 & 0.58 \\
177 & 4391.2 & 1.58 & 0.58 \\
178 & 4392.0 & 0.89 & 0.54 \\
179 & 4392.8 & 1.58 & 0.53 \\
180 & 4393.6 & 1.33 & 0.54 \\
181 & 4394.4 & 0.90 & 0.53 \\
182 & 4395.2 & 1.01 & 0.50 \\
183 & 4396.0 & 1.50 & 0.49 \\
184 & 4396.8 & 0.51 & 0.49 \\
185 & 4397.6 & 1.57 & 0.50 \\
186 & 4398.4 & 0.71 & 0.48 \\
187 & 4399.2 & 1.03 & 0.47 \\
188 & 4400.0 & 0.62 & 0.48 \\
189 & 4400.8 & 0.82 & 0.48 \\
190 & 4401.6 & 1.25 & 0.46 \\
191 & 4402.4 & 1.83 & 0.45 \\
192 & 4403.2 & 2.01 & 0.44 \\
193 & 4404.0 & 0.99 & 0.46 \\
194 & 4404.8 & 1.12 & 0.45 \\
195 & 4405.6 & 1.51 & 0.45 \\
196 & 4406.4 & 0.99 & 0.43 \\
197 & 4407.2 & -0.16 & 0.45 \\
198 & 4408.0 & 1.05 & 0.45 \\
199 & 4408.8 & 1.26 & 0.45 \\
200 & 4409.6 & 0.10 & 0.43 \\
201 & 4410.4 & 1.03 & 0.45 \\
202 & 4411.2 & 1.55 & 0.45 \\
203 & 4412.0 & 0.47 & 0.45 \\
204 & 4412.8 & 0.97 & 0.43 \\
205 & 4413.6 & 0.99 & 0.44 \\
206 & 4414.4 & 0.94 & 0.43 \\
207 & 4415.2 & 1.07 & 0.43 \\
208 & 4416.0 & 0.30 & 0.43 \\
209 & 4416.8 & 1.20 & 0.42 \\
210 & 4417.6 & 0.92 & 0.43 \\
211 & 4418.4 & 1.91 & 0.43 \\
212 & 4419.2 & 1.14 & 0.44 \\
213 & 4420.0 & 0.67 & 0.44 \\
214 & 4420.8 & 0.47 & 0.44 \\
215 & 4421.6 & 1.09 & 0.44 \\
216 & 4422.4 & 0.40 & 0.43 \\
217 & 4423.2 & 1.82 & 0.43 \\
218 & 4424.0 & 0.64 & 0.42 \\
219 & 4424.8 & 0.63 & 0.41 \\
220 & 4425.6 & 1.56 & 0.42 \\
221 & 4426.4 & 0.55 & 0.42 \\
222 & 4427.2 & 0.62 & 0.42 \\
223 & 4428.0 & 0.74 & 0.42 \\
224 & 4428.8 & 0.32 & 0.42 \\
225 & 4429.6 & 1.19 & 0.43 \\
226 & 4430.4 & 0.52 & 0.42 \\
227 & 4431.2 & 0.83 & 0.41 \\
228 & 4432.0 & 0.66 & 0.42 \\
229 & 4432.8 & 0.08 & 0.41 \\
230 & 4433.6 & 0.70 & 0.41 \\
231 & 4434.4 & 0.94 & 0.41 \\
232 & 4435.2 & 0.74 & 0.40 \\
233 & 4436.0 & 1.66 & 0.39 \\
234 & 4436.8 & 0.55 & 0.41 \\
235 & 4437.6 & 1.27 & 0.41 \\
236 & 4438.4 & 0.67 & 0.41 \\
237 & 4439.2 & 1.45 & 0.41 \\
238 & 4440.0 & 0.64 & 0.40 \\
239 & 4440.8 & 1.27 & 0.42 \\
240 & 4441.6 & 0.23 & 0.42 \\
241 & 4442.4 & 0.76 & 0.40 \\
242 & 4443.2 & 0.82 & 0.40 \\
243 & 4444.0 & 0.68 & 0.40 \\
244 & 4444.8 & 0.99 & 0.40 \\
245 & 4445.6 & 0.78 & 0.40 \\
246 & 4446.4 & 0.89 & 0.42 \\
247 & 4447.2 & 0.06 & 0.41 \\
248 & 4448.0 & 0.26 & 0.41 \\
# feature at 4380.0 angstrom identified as C III]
